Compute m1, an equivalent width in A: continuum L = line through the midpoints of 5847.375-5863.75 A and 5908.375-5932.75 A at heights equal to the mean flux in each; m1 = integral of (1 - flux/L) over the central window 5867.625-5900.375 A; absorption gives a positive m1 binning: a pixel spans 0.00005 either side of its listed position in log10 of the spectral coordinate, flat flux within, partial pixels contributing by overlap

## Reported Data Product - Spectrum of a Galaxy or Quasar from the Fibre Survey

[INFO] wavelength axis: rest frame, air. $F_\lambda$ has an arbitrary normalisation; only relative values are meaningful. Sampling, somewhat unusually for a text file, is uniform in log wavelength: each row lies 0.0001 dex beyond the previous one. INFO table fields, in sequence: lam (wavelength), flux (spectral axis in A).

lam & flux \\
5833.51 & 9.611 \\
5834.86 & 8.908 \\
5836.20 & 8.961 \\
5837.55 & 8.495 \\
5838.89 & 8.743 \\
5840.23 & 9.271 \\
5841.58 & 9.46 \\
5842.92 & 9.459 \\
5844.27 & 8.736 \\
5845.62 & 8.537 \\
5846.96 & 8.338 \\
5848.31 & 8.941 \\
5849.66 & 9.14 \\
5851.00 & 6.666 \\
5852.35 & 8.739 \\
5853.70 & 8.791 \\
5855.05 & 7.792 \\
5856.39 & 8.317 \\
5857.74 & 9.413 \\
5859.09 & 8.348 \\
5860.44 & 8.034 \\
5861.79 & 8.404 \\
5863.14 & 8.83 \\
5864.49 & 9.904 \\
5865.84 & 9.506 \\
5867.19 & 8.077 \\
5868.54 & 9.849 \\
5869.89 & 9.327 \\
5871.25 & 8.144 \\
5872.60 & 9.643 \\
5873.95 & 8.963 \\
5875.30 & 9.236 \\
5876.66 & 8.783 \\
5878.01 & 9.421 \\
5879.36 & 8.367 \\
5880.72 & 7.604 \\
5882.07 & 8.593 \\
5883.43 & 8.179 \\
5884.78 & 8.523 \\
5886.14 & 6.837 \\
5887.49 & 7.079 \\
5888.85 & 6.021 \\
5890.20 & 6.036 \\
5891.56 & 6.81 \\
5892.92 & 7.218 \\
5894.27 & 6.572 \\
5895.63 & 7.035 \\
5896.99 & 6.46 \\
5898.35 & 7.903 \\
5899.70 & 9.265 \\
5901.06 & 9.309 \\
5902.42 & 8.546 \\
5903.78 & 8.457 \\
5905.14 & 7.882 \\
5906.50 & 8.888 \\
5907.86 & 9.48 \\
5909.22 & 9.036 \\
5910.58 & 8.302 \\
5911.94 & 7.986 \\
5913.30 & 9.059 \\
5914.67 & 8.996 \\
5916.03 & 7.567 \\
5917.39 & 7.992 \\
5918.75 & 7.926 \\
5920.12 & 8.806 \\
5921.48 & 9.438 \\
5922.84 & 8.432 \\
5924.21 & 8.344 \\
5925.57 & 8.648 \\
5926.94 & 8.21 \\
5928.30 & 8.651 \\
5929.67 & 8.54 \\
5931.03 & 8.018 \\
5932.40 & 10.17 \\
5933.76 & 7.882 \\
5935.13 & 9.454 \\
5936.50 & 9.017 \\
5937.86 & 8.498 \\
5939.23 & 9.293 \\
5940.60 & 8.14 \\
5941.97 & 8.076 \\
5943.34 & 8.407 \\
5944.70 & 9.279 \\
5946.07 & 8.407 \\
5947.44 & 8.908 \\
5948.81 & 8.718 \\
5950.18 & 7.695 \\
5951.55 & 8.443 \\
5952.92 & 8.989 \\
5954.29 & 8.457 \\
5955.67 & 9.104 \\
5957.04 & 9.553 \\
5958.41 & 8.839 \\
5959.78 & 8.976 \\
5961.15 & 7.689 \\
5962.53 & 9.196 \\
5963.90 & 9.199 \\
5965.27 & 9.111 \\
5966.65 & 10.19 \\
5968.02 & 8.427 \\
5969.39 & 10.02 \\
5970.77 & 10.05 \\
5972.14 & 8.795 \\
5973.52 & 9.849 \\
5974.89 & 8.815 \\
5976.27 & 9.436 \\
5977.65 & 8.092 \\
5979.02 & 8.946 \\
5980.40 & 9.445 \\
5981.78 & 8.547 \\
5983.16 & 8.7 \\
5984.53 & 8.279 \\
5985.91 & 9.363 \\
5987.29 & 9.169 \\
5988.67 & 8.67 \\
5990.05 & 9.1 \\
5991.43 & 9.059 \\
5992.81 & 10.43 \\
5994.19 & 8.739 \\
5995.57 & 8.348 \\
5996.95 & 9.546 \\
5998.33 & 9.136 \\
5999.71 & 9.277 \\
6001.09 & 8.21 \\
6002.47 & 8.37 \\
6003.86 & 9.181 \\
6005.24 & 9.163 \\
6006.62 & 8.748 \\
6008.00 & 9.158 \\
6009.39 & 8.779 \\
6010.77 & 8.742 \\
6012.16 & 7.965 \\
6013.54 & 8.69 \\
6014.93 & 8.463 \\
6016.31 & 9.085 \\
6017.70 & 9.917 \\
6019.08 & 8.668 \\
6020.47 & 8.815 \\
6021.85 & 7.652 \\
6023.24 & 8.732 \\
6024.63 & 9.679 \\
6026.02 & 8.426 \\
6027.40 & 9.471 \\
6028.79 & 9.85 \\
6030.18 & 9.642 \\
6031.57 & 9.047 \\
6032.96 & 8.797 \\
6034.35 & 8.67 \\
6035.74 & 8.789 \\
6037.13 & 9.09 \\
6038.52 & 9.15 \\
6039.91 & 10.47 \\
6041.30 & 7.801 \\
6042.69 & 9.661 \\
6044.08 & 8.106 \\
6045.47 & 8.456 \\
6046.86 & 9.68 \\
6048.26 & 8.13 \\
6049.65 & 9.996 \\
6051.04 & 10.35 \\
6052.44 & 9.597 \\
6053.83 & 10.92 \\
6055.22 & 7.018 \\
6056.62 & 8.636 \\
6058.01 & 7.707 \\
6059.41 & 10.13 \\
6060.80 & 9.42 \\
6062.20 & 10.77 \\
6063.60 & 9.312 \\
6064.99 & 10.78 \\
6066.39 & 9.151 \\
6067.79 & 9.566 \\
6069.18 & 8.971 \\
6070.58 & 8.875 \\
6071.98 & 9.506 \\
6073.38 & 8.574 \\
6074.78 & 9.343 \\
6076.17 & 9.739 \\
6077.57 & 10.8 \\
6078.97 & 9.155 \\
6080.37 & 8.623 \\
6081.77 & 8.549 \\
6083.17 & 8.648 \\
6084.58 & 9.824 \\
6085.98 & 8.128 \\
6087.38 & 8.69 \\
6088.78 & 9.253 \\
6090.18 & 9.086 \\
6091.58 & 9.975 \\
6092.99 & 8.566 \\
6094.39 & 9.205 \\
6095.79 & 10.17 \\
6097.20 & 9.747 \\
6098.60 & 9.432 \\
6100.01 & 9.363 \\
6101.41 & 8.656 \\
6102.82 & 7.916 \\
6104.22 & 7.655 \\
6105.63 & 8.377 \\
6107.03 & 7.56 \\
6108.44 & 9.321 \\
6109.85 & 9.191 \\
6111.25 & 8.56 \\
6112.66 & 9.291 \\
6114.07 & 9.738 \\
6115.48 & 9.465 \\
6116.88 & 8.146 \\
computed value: 1.9 A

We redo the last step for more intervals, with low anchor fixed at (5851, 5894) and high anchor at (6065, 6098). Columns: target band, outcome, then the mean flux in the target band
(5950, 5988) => -1.1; 8.99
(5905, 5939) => -0.4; 8.63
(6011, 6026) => 0.4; 8.75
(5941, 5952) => 0.2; 8.49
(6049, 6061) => -0.2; 9.3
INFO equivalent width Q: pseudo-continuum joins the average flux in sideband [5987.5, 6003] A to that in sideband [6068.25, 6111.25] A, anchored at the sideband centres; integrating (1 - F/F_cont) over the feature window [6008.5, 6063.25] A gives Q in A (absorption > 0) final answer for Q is -0.2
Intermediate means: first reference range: 9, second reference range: 9.03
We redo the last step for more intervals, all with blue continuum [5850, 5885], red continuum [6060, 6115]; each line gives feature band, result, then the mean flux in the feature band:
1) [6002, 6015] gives 0.36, 8.74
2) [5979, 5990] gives 0.05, 8.89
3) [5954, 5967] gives -0.19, 9.01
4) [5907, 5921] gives 0.40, 8.53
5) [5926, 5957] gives 0.60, 8.67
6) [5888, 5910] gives 2.38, 7.81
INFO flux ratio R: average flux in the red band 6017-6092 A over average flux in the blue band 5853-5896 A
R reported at 1.1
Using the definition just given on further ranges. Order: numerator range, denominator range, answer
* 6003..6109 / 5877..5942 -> 1.10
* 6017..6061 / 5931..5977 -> 1.02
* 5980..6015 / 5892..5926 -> 1.07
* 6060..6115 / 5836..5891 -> 1.08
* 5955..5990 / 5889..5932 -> 1.11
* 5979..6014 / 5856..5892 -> 1.06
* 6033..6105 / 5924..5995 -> 1.03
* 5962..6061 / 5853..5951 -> 1.07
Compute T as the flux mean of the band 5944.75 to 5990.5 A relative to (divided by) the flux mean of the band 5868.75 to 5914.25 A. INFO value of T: 1.09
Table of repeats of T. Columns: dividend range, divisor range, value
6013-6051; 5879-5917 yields 1.14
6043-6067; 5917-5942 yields 1.08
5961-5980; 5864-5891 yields 1.09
